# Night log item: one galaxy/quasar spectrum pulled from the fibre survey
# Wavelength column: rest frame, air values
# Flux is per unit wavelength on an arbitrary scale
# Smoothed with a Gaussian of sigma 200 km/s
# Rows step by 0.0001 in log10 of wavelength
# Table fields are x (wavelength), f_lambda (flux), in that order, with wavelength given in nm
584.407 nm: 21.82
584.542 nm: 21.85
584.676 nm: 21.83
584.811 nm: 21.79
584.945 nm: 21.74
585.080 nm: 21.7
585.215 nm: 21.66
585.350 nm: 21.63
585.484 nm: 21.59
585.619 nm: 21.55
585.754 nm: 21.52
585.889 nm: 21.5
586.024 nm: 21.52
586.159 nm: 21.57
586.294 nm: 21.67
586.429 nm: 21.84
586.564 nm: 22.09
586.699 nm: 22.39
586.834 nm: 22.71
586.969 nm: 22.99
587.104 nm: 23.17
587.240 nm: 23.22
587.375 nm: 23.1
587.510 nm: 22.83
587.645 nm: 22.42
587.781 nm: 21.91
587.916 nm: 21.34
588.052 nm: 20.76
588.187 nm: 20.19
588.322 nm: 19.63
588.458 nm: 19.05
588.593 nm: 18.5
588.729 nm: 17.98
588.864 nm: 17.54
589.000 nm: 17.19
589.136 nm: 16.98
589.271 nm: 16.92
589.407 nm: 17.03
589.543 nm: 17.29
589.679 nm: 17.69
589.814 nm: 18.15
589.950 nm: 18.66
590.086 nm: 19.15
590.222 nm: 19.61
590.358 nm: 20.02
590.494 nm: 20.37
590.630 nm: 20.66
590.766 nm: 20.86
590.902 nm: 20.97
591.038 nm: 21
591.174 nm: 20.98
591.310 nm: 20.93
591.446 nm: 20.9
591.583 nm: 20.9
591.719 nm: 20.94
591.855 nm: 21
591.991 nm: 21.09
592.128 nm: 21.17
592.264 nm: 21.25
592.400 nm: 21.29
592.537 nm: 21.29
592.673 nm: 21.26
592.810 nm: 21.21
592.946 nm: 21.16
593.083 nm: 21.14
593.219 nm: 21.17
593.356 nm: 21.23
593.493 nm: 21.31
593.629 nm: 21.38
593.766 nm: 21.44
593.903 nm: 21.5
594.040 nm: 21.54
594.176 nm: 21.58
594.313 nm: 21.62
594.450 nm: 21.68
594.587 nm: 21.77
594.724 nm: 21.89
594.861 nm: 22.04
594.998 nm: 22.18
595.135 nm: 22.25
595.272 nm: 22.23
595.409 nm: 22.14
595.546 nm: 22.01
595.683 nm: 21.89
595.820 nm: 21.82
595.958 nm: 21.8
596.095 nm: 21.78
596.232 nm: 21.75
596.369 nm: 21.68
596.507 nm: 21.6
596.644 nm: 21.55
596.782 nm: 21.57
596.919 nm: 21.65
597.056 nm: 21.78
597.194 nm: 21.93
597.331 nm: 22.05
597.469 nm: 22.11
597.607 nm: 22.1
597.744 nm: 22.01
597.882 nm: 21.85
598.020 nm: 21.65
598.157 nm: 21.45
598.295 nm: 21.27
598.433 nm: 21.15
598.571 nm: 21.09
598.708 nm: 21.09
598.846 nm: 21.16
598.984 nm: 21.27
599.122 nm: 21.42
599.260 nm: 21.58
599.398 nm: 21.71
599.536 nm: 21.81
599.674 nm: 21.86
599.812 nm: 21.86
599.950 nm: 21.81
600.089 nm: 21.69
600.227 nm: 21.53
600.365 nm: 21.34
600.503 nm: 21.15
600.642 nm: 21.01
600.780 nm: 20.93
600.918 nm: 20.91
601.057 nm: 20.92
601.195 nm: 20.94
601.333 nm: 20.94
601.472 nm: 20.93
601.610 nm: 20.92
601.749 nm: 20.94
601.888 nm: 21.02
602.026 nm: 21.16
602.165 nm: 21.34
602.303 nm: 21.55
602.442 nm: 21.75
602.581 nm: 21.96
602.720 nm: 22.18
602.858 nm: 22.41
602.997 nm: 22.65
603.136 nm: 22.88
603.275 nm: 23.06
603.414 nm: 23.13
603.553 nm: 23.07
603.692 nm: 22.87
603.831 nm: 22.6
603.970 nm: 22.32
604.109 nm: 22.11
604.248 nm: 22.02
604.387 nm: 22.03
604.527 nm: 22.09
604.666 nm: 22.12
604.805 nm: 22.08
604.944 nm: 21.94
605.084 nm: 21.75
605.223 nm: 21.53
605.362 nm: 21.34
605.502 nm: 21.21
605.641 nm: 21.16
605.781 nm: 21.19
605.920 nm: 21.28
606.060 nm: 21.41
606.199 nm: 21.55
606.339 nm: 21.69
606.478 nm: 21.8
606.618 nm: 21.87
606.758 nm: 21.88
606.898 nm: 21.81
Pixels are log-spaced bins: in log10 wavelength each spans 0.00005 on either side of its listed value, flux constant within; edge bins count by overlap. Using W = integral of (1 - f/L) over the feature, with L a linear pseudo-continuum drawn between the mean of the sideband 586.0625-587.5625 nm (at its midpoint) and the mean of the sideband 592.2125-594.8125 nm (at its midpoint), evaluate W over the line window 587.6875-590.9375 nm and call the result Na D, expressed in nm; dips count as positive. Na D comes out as 0.44 nm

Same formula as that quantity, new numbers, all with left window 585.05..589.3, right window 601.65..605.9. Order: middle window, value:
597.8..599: 0.02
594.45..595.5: -0.03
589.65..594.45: 0.11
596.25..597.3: -0.01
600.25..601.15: 0.03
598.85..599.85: 0.00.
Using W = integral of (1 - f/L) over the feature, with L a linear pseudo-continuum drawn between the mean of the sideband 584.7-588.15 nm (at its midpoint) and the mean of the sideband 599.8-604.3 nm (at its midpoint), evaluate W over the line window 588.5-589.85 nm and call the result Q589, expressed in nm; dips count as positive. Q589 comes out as 0.27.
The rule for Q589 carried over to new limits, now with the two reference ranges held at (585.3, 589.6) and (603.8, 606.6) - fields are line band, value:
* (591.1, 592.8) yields -0.01 nm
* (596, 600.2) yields -0.06 nm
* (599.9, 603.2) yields 0.01 nm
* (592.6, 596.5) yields -0.10 nm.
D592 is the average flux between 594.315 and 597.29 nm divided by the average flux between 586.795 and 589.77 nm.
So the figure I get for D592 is 1.1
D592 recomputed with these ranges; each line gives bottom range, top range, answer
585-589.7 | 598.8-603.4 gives 1.04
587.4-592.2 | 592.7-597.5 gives 1.09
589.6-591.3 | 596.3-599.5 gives 1.09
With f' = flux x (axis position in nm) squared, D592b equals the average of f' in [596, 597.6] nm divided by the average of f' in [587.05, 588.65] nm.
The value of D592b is 1.05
